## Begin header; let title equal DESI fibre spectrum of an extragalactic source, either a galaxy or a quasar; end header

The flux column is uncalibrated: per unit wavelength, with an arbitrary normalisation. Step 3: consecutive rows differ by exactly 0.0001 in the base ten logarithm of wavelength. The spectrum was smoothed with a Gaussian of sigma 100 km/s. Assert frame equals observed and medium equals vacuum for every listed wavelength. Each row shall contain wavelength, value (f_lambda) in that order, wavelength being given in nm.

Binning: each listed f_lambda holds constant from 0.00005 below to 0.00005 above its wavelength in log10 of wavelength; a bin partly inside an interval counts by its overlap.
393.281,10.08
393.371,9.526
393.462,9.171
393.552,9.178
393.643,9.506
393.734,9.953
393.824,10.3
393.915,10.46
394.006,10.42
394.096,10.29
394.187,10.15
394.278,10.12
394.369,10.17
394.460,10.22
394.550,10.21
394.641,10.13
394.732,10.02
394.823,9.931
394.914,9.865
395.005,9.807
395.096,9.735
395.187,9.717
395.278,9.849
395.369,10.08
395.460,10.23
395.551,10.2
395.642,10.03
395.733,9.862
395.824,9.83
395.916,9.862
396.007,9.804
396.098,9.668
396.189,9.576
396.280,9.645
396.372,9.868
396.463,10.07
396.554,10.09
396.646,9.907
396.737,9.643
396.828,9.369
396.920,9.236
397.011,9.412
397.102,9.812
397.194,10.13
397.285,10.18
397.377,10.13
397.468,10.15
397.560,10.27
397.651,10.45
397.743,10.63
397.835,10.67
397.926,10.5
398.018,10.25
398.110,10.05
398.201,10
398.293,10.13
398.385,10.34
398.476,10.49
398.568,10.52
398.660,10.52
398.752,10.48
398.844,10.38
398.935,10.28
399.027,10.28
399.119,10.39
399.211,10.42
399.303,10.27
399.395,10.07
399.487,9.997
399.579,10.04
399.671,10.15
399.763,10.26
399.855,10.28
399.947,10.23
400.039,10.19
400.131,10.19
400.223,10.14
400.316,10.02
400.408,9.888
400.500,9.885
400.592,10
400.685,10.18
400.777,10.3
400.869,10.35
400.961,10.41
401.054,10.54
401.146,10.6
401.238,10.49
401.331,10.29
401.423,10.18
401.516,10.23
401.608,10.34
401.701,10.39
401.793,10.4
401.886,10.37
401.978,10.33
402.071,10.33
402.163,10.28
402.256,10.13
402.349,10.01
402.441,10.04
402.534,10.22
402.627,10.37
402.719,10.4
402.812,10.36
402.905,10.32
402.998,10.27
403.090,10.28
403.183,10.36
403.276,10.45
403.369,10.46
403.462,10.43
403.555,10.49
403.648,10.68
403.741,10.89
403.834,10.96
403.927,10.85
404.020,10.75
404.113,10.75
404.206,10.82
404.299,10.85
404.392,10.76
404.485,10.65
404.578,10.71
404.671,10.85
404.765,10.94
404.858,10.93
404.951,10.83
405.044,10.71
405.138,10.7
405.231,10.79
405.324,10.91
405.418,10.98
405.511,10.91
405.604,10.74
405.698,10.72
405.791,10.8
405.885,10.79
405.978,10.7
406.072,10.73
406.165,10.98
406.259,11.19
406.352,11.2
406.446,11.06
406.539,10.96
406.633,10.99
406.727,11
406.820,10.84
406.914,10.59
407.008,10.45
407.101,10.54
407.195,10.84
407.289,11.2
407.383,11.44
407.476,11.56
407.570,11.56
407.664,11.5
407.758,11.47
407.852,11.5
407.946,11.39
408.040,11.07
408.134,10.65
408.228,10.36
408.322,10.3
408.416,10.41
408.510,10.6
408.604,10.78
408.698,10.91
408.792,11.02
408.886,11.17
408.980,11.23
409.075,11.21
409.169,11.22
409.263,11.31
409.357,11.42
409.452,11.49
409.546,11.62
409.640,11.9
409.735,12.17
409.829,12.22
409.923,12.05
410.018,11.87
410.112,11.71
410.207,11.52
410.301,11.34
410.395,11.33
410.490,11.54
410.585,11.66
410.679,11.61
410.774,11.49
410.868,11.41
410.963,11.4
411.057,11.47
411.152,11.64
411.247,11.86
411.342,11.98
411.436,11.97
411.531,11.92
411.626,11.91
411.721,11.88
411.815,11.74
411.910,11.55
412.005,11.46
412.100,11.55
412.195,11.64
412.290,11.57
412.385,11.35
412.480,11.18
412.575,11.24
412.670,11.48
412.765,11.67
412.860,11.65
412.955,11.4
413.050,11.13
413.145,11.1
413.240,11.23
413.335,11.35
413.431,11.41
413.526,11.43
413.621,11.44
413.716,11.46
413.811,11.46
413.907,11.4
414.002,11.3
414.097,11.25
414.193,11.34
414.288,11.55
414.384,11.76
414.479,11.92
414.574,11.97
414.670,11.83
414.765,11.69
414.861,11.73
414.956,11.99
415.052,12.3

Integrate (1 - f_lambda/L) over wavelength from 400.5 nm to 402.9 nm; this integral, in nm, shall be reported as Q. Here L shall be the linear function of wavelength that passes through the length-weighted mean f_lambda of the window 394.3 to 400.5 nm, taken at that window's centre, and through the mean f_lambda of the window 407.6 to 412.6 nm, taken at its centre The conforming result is 0.05 nm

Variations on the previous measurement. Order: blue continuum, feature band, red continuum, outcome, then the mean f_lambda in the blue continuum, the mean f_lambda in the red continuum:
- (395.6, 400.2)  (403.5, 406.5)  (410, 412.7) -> 0.016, 10.1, 11.6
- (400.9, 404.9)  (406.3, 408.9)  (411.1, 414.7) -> 0.003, 10.5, 11.5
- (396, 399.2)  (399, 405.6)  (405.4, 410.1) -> 0.088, 10.1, 11.1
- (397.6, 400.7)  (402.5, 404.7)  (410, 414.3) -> 0.022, 10.3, 11.5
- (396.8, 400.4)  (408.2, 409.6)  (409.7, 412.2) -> 0.053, 10.2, 11.7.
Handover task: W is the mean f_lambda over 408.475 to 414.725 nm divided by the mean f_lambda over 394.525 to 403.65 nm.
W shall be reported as 1.1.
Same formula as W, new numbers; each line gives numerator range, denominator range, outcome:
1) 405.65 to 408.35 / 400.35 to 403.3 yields 1.07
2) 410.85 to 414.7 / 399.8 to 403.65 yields 1.12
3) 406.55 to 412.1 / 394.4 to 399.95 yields 1.13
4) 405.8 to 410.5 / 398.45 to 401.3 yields 1.09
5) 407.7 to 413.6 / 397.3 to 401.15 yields 1.11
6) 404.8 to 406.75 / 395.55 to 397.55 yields 1.11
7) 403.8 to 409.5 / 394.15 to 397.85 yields 1.10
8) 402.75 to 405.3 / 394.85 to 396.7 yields 1.08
